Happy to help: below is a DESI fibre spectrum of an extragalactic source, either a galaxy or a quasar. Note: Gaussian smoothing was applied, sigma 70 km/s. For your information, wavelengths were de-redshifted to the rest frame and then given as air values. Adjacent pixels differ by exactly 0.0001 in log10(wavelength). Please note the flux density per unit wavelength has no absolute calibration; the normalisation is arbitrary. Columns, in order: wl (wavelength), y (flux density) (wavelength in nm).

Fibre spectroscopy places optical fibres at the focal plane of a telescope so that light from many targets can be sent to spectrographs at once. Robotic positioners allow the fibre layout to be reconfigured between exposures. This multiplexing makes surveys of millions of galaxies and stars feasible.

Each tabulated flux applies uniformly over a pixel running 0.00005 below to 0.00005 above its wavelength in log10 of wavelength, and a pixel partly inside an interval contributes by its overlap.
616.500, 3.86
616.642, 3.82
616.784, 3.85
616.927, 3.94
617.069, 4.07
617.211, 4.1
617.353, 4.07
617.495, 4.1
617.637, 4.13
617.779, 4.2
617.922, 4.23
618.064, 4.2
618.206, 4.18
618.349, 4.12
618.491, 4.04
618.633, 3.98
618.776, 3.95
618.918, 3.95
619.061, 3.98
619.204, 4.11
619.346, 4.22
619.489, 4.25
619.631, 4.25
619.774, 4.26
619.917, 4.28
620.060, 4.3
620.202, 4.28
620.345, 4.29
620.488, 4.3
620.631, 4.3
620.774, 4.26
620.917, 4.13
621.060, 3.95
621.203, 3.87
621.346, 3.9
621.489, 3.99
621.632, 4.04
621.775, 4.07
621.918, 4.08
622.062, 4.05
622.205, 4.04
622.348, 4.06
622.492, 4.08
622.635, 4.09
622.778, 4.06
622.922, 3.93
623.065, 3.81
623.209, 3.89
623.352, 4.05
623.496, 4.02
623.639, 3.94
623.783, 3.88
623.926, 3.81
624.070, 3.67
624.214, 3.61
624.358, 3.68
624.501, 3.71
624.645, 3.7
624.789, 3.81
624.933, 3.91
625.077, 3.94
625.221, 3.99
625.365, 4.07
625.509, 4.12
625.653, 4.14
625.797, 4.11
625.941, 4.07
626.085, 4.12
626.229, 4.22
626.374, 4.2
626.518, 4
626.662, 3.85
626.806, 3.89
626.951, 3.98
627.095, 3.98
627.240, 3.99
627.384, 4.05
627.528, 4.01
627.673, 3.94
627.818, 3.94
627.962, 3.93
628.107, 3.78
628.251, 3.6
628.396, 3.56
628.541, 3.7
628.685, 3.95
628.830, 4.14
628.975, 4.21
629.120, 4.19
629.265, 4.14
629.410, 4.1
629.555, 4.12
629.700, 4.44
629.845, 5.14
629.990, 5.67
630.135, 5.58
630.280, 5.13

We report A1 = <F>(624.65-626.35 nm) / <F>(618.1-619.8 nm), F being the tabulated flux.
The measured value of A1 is 0.98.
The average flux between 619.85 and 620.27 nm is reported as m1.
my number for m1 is 4.29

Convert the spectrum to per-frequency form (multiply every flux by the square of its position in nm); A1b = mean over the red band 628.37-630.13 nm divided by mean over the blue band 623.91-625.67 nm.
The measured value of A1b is 1.1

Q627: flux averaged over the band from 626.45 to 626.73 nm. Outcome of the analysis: 3.93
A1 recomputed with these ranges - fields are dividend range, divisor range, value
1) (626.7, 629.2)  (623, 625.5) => 1.02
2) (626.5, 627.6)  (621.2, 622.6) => 0.99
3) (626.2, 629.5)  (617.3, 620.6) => 0.95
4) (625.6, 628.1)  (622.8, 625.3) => 1.04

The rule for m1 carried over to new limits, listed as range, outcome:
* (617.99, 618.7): 4.11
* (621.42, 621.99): 4.05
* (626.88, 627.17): 3.98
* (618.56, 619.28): 4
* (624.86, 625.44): 3.98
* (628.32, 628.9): 3.83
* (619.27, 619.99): 4.25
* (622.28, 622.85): 4.07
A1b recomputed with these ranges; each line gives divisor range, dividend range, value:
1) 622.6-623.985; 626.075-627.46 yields 1.03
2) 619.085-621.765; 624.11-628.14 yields 0.97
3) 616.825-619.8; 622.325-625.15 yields 0.96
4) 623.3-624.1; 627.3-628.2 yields 1.02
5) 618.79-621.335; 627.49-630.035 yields 1.02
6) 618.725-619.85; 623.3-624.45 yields 0.94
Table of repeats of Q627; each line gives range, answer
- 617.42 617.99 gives 4.16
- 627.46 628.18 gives 3.92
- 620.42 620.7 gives 4.3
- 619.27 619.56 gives 4.24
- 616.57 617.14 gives 3.91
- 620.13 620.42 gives 4.29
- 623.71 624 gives 3.84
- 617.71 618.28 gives 4.2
